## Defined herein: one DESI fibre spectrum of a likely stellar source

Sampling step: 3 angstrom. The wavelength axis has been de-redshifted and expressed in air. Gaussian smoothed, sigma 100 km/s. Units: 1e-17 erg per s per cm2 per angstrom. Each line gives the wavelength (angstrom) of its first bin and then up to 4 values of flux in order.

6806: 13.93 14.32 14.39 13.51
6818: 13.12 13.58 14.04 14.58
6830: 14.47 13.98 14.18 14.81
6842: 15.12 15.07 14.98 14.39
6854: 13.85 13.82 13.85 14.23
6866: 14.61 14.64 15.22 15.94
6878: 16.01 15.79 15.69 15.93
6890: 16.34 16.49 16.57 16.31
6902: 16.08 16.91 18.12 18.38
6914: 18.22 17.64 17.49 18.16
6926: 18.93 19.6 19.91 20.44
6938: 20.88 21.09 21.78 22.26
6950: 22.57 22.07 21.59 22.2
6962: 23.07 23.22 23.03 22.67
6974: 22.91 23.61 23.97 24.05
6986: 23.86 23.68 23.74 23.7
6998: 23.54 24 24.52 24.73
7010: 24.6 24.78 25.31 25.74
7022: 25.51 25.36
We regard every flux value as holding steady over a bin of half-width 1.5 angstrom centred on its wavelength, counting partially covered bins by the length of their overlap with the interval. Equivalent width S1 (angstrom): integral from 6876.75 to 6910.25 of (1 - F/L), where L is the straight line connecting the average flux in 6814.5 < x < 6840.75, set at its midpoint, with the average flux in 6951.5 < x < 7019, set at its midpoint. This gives 3.02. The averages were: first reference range 14.1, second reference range 23.6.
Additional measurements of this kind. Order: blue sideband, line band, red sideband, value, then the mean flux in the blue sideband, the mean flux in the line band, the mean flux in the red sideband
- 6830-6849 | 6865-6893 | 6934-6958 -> 2.6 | 14.7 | 15.6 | 21.6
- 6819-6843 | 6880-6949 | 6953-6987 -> 4.7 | 14.3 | 18.3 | 23.1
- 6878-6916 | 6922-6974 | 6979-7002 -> -2.2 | 16.7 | 21.5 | 23.8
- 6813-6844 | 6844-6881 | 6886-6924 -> 1.7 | 14.2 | 14.8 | 17.1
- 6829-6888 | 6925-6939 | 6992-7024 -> -0.2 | 14.8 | 20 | 24.6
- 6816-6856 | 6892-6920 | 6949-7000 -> 2.3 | 14.3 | 17.2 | 23.2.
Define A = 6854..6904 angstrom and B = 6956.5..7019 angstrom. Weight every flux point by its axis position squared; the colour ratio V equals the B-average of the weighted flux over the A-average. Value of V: 1.59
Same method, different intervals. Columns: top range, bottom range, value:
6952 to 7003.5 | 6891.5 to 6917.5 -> 1.38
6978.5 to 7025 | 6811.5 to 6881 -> 1.76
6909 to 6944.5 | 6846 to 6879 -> 1.34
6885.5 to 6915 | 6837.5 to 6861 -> 1.18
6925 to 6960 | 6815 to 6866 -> 1.53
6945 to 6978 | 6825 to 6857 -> 1.62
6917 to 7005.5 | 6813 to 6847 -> 1.61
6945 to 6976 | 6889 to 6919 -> 1.34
